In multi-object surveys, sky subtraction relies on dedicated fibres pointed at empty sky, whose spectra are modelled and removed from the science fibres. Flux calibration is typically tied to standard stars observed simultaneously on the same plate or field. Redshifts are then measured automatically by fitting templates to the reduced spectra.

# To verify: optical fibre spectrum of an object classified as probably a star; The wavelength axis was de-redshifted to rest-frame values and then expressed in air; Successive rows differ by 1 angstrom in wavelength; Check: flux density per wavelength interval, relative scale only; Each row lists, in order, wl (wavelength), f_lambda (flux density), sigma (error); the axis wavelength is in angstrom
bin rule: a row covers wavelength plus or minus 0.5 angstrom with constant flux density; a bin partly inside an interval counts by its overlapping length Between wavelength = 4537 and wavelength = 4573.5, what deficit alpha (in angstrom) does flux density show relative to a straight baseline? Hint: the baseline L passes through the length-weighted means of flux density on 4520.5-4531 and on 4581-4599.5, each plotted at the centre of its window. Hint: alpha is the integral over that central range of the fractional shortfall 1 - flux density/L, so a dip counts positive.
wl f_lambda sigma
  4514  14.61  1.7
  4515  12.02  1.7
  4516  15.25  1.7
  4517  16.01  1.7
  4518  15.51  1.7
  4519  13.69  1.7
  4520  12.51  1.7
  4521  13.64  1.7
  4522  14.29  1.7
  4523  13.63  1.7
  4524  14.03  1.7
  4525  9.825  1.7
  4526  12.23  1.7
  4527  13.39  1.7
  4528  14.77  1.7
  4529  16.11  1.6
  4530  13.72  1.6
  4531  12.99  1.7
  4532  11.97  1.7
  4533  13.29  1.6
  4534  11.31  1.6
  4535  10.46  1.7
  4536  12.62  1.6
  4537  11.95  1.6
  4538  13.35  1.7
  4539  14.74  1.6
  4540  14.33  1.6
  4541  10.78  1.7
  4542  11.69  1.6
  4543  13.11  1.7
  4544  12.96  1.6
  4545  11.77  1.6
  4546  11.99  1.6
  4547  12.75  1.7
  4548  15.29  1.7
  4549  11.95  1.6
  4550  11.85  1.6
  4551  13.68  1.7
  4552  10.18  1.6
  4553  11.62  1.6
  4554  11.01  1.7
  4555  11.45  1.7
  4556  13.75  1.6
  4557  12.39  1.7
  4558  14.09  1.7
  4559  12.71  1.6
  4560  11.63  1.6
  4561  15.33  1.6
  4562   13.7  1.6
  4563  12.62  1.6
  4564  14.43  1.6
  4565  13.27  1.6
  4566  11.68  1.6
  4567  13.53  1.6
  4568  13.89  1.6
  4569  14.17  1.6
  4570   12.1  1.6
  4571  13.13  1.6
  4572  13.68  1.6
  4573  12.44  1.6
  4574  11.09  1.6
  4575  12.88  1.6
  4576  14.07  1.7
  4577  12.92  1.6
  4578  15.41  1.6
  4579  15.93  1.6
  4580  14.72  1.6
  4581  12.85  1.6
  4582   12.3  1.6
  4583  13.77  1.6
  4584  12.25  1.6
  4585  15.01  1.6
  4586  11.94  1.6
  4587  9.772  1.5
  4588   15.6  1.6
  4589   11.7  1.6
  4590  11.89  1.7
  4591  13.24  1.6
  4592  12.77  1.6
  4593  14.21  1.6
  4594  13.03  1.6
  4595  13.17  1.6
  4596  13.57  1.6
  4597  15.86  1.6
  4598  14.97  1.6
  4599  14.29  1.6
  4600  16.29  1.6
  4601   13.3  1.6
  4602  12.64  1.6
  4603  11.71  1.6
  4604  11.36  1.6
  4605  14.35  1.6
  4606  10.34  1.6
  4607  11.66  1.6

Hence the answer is 1.6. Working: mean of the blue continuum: 13.5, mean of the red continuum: 13.3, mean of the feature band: 12.8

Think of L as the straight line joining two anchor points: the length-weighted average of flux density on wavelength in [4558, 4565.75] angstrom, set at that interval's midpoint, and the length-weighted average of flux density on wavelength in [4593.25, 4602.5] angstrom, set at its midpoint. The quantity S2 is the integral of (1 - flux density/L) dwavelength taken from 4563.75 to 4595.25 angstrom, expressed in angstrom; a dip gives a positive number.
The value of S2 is 1.2 angstrom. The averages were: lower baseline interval 13.4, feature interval 13.2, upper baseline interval 14.1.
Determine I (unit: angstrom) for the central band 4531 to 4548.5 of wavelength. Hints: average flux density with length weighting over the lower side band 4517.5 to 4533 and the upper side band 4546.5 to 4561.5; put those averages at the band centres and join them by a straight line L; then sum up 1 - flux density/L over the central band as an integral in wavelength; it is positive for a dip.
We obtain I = 0.6 angstrom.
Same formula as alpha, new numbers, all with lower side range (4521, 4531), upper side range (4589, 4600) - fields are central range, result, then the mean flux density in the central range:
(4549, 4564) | 1.1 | 12.6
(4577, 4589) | 0.2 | 13.5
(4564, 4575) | 0.6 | 13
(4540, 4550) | 0.8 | 12.5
